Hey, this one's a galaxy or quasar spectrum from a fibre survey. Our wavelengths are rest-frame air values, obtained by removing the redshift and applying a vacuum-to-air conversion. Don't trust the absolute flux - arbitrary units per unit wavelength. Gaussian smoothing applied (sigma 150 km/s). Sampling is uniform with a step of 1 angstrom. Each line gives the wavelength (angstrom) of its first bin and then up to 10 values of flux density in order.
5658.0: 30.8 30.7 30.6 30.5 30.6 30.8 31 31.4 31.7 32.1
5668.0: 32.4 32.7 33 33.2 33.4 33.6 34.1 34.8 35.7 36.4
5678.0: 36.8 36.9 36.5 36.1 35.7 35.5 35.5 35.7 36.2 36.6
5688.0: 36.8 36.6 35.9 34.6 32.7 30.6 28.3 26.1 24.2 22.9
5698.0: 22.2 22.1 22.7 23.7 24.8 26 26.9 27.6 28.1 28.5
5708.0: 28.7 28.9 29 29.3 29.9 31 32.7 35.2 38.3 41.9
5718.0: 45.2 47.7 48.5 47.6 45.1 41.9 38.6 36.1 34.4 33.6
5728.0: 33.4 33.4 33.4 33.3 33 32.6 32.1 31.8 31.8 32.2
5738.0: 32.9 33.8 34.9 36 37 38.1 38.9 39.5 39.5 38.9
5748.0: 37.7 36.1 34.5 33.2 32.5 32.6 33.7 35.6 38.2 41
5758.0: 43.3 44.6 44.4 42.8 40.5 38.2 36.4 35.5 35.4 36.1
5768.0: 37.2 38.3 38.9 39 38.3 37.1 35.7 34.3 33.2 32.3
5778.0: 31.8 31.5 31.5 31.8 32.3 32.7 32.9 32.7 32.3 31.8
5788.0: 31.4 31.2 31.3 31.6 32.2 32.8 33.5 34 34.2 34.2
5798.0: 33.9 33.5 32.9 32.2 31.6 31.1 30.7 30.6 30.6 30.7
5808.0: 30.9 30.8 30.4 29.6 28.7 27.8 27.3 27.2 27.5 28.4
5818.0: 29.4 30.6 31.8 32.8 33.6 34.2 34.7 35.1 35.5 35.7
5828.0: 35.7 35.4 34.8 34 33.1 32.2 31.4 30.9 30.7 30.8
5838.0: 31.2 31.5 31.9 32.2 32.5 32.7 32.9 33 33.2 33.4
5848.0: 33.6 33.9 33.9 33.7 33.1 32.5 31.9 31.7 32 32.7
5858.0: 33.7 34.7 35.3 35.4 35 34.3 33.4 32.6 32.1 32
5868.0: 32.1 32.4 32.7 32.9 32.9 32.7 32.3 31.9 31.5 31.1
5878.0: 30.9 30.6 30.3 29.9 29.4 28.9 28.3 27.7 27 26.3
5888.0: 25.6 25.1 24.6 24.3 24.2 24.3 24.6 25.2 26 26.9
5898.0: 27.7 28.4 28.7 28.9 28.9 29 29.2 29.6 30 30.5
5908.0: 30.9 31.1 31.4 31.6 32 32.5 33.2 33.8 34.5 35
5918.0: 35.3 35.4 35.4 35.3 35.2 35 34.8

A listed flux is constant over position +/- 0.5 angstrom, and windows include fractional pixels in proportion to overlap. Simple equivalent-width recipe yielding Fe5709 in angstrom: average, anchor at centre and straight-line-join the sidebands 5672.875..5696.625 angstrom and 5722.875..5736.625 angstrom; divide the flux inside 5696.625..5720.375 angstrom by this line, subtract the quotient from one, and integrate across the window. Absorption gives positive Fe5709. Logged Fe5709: 2.3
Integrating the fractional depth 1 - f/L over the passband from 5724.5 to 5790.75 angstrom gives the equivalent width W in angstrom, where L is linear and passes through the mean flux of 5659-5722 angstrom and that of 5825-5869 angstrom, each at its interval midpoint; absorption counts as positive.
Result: -4.9 angstrom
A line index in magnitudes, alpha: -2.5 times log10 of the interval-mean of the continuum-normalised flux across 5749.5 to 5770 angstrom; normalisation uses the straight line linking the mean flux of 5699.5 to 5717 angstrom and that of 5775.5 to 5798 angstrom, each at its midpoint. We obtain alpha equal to -0.20 mag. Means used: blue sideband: 29.3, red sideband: 32.5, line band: 37.7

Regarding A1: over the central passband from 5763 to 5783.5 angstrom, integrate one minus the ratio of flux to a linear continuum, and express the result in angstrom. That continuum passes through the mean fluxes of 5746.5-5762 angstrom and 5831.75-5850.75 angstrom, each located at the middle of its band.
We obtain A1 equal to 1.0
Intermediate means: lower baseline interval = 38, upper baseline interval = 32.4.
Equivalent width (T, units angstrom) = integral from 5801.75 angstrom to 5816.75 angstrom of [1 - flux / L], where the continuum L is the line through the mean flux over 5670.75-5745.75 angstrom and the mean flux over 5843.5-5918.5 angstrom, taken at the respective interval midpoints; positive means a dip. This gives 1.1 angstrom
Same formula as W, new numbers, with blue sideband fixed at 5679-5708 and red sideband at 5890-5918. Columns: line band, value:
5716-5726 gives -4.2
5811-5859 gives -4.1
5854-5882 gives -2.8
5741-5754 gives -2.7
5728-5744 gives -2.0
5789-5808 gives -1.5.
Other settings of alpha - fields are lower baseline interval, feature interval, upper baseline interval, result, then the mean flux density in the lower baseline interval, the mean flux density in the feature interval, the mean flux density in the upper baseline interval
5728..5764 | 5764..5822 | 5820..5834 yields 0.083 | 36.3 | 32.5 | 34.2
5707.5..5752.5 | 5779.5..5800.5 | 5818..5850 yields 0.053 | 35.9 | 32.6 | 33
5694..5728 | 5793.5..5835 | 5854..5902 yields -0.037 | 32.4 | 32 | 30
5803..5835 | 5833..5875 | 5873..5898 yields -0.109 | 31.6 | 32.8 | 27.9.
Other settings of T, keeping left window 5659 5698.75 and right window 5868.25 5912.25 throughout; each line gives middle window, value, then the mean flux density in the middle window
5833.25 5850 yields -1.3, 32.3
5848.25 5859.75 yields -1.3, 33.1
